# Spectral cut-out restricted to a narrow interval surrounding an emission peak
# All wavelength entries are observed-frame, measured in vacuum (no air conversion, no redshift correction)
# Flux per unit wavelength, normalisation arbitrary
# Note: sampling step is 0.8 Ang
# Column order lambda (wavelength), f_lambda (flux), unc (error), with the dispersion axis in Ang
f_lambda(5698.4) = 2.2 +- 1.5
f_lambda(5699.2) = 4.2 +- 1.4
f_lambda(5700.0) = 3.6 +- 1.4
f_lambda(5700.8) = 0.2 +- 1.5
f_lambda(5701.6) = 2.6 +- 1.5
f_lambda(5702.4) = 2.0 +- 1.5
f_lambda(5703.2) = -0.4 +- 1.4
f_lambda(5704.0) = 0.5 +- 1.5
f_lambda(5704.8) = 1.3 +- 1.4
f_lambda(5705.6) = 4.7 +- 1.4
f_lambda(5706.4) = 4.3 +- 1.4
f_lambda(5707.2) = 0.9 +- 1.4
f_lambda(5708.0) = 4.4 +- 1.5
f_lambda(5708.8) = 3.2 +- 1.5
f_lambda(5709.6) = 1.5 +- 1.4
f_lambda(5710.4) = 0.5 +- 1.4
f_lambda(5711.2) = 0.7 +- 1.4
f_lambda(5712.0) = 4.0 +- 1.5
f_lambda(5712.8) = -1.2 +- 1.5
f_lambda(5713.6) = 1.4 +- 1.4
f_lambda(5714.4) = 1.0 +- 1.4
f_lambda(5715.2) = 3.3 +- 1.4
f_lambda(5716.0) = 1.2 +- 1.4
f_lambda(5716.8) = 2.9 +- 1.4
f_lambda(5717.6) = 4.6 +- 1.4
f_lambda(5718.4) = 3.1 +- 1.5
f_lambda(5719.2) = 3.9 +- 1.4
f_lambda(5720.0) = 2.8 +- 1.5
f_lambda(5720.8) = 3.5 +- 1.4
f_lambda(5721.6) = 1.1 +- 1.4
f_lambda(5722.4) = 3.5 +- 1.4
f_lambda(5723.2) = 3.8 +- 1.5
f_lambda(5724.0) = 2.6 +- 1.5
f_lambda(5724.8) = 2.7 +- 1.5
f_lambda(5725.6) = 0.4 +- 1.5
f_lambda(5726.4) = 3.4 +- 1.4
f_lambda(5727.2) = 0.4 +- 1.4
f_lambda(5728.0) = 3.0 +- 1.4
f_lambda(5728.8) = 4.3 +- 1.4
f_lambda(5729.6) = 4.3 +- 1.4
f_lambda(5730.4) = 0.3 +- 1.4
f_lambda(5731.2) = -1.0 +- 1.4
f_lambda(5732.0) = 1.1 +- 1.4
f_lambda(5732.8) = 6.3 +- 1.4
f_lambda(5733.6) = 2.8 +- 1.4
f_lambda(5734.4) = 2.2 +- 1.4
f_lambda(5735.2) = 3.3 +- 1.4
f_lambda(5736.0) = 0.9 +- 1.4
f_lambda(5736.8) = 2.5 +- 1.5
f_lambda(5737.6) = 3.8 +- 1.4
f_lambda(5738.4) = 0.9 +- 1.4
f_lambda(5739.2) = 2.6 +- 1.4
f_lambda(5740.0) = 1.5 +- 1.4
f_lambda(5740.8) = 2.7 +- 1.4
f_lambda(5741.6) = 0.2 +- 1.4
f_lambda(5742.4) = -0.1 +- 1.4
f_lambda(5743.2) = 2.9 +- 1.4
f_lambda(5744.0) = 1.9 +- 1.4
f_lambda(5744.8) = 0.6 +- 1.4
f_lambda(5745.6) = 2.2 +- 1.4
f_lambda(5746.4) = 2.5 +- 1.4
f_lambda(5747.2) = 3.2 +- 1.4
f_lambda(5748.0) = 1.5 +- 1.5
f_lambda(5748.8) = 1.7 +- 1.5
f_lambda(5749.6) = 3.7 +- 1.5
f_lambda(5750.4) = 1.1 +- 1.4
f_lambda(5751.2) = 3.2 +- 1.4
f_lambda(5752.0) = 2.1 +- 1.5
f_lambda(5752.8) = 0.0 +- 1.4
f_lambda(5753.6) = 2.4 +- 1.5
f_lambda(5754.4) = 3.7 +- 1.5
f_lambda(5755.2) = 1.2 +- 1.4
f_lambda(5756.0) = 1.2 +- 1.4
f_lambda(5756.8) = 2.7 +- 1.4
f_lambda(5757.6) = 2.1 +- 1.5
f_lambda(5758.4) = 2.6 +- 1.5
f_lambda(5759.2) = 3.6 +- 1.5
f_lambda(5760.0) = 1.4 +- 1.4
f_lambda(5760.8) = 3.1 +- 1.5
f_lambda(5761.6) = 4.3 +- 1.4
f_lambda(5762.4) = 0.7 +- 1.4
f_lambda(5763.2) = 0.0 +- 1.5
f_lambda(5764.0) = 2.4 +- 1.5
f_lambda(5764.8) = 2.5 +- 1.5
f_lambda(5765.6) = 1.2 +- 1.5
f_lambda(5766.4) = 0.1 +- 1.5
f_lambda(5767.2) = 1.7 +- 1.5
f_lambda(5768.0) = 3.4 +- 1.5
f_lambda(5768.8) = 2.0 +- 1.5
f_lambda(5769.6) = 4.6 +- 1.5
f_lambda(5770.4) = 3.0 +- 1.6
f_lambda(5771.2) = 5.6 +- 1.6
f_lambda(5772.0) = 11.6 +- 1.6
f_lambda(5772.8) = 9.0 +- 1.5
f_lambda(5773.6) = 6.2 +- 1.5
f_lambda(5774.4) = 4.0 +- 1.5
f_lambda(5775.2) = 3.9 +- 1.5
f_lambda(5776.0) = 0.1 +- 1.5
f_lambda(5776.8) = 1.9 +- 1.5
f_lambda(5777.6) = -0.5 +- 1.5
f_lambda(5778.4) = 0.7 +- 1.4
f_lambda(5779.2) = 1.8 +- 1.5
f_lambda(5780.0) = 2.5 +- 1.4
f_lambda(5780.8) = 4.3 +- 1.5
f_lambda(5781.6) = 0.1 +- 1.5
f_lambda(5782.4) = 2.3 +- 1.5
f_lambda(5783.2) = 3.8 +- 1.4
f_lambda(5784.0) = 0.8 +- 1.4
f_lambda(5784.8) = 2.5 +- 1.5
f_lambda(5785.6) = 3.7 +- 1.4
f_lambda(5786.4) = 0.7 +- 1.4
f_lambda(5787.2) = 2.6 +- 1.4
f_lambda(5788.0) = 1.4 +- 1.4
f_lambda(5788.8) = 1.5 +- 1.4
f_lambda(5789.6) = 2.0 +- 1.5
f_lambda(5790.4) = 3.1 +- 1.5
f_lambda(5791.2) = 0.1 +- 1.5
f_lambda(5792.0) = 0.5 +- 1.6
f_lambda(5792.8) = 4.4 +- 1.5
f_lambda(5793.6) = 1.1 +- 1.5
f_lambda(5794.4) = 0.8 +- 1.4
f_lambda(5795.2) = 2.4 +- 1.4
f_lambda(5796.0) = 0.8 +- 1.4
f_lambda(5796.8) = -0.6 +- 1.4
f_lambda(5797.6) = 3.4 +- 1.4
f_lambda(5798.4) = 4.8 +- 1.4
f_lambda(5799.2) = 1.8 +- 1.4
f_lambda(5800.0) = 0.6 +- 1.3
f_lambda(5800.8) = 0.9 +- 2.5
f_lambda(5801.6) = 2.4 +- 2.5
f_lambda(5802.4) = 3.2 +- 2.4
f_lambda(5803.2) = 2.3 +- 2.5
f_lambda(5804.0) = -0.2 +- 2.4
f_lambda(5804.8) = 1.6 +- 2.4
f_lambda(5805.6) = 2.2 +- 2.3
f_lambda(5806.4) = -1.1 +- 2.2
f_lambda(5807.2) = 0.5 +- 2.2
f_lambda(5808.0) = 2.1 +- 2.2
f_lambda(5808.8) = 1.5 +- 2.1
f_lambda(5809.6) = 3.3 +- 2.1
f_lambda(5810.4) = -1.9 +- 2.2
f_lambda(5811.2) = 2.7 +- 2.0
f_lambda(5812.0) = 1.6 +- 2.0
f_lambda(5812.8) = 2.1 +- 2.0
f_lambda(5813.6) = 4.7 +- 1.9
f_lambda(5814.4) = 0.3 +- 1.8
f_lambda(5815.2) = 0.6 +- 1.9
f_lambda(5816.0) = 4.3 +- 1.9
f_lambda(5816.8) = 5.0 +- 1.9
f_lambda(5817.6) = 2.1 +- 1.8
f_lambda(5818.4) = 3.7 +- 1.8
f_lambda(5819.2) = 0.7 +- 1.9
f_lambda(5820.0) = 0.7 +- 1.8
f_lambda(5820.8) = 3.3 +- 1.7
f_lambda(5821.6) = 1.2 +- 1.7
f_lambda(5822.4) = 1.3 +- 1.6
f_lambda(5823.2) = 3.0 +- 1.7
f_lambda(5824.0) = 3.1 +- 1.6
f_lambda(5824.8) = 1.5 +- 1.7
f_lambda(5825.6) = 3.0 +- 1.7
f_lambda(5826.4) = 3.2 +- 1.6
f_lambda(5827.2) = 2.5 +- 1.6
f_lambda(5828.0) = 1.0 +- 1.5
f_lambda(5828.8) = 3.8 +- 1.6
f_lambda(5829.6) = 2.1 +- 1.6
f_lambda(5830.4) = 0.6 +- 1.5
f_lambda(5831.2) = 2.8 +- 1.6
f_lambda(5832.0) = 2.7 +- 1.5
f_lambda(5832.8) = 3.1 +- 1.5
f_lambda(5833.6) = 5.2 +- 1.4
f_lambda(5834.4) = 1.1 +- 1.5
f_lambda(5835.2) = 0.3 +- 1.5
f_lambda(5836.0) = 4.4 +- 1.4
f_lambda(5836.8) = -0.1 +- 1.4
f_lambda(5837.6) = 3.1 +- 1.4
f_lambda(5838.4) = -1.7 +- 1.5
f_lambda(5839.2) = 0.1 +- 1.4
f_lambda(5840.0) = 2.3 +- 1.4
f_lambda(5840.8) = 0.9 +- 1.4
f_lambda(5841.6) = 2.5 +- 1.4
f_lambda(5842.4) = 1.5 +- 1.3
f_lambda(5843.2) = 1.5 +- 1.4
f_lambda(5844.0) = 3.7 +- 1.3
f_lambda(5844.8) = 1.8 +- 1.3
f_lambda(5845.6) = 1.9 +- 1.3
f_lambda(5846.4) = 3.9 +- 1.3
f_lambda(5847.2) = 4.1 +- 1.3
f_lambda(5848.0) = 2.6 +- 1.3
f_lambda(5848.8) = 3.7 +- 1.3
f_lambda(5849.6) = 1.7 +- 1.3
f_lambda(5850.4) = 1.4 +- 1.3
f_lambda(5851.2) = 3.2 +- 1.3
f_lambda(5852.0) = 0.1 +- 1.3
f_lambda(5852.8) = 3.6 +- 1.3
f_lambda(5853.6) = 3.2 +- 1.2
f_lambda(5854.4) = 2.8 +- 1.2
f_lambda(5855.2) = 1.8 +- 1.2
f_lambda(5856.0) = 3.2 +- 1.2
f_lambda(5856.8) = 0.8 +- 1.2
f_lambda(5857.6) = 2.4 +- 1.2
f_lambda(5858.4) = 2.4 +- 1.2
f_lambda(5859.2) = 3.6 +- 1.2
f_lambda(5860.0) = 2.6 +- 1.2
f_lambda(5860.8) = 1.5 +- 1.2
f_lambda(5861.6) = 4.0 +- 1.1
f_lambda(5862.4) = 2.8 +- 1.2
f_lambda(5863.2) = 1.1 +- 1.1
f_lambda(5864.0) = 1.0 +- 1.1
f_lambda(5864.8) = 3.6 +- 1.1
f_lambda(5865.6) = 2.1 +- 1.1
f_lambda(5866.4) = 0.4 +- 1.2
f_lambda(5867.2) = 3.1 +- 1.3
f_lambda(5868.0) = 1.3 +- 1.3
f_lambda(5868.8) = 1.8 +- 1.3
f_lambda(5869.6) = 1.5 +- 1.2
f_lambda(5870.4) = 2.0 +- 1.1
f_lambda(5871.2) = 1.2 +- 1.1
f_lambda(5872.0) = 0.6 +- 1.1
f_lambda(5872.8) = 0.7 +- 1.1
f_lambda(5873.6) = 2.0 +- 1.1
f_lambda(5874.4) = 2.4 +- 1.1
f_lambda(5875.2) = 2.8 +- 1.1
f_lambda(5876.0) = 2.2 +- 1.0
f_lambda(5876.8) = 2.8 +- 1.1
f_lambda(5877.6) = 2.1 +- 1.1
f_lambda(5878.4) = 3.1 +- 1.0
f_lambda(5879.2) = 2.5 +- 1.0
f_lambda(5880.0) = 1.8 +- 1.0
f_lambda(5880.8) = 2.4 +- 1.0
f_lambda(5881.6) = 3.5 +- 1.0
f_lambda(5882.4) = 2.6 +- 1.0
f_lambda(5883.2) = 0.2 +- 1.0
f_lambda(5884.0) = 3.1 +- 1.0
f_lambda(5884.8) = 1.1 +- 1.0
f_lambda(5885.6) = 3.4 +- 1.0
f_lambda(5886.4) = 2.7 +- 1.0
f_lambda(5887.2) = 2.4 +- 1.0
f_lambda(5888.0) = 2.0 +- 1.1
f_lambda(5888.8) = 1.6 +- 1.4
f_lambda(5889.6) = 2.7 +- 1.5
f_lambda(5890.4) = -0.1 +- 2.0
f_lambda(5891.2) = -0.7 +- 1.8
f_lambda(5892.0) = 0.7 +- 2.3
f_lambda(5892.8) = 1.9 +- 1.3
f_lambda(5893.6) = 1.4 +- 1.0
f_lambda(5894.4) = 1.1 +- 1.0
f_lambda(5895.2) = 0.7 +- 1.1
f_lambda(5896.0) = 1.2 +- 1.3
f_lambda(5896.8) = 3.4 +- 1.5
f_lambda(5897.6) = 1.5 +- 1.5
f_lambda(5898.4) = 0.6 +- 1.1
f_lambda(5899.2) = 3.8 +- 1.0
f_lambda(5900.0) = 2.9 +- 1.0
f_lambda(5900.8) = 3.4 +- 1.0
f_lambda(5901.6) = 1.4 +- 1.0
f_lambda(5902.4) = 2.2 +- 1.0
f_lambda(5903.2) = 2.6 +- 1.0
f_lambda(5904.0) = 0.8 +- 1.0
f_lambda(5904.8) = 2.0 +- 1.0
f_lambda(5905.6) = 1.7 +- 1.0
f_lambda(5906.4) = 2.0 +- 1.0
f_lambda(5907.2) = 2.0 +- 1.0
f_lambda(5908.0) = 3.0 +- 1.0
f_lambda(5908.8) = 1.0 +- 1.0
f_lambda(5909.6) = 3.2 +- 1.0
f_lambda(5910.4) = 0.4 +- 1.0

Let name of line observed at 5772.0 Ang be [O III] 5007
